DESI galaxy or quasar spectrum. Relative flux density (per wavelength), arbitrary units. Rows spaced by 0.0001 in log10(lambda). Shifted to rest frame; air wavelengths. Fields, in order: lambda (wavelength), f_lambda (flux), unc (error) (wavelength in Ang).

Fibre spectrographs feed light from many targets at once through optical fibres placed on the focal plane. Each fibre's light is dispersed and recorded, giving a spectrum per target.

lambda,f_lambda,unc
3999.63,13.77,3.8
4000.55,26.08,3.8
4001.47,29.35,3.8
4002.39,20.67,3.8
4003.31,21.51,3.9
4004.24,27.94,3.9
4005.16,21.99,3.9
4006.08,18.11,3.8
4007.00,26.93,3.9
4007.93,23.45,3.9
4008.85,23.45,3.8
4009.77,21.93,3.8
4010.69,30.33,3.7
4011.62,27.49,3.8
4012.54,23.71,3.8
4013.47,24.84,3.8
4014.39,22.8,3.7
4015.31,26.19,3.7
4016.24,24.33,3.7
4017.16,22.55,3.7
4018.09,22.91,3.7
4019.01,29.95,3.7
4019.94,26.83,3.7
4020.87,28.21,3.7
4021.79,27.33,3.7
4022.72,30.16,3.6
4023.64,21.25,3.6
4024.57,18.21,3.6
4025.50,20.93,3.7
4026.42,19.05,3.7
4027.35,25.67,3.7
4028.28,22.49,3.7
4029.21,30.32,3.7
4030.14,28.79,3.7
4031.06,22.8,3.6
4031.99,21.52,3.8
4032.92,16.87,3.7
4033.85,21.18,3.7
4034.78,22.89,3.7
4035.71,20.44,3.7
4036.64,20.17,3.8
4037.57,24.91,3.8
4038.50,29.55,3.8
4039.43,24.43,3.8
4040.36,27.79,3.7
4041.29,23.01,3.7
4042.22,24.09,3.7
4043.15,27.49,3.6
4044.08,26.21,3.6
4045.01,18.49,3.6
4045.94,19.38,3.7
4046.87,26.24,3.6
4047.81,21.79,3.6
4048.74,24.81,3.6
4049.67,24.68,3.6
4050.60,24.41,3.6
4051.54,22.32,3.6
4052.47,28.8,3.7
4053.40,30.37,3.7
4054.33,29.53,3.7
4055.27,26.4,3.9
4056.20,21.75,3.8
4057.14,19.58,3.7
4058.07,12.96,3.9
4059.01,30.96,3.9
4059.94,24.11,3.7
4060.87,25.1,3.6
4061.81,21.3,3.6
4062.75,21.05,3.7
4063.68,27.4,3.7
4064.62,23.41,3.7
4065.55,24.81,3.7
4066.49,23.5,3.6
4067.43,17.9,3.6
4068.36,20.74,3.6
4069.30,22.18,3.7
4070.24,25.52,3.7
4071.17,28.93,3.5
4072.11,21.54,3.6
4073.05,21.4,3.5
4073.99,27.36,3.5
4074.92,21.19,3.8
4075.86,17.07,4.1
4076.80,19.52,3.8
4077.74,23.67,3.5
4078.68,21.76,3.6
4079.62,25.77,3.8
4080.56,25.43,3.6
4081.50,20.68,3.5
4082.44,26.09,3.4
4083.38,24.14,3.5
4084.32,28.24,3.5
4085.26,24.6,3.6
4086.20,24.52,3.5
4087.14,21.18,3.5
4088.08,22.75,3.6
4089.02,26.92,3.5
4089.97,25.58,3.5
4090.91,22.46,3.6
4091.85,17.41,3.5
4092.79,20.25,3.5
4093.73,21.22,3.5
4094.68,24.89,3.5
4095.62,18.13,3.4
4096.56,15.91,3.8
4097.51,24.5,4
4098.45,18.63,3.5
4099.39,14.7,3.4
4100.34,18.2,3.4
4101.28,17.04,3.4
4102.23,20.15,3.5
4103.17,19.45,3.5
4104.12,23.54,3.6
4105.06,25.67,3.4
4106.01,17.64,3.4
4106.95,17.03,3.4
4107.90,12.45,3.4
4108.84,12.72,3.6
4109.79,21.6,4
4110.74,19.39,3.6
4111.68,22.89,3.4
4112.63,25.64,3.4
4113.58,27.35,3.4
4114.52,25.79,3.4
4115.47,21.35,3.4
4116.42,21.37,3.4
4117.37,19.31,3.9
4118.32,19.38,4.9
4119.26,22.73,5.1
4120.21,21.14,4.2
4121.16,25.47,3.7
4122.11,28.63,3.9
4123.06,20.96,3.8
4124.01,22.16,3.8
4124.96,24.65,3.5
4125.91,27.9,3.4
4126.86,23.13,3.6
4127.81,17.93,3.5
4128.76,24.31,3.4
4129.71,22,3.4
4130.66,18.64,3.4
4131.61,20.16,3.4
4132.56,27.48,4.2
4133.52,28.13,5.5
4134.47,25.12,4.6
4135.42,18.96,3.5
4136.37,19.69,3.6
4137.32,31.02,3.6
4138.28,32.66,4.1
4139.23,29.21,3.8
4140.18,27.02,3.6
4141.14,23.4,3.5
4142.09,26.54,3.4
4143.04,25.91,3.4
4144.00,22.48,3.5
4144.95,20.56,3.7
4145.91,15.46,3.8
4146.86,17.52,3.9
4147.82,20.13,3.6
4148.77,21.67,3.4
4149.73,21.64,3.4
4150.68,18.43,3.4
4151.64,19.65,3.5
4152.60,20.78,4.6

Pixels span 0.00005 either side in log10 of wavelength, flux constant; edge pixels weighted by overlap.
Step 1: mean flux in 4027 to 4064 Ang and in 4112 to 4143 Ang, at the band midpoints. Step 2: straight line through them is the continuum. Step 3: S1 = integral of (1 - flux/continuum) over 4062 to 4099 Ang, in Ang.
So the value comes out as 2.0 Ang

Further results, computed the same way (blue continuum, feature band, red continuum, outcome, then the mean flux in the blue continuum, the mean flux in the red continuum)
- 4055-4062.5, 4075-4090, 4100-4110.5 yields -2.12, 22.6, 18.7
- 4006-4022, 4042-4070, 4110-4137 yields 0.70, 25.2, 23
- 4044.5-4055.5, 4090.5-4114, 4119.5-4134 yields 3.89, 24.7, 23.5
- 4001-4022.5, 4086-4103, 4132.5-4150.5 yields 2.44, 25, 23.7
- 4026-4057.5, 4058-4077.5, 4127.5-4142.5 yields 1.01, 24.1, 24.6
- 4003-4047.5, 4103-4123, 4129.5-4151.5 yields 1.63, 24.1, 23.2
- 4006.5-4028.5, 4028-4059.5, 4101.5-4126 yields -0.32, 24.6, 21.6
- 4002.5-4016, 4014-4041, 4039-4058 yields 0.15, 24.2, 24.3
